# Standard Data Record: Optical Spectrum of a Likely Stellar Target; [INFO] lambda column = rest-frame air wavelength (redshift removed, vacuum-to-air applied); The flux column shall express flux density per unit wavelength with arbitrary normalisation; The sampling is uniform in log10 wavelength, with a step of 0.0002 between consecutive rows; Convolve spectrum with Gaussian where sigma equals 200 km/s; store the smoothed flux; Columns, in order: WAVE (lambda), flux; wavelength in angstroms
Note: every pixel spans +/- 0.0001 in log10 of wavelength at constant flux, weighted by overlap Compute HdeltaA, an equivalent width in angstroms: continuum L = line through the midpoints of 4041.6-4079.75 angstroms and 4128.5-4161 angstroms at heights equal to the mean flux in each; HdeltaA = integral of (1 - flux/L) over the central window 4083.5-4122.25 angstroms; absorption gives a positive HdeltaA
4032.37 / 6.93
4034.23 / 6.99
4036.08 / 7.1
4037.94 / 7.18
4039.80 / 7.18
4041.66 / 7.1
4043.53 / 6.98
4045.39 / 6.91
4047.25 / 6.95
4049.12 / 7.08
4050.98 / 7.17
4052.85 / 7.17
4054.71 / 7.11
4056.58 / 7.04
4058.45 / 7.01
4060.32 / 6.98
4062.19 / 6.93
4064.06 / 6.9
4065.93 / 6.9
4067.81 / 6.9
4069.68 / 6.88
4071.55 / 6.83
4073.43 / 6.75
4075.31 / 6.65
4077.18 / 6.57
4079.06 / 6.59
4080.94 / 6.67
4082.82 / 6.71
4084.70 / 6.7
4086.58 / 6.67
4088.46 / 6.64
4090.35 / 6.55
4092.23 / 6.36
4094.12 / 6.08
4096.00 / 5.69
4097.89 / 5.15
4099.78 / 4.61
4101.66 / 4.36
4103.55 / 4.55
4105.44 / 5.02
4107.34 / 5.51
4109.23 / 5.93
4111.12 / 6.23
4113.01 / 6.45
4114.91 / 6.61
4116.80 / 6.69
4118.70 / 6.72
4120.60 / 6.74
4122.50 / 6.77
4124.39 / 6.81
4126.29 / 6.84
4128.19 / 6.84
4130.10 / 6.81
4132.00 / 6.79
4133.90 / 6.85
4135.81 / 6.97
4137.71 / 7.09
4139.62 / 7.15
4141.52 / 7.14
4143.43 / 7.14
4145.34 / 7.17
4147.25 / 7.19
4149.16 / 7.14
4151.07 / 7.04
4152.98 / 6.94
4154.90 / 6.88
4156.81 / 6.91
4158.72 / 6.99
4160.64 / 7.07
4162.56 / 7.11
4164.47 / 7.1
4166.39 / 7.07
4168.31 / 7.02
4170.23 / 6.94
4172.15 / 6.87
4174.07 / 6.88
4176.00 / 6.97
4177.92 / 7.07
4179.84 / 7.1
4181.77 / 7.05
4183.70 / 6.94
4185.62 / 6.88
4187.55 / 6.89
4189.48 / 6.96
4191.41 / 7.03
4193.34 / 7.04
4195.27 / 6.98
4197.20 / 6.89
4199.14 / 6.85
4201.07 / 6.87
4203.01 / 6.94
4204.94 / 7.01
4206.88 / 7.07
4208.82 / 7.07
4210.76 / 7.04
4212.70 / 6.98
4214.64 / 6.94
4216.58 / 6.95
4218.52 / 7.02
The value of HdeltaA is 5.5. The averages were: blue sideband 6.92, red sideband 7.01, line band 5.98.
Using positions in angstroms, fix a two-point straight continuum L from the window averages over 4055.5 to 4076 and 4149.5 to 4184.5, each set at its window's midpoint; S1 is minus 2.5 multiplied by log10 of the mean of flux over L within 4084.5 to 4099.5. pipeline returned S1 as 0.13 mag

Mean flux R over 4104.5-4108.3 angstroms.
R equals 5.26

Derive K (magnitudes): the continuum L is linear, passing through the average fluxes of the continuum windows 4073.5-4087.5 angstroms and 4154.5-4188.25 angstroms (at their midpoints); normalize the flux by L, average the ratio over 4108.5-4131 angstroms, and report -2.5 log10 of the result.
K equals 0.03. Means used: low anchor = 6.66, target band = 6.63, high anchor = 6.99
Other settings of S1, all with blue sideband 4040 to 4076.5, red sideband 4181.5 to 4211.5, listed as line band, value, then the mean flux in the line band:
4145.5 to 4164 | -0.01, 7.04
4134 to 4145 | -0.02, 7.08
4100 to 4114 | 0.28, 5.4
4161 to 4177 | -0.01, 7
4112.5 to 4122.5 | 0.05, 6.66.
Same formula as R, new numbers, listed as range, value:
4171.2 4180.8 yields 6.98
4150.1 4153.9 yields 7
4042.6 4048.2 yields 6.95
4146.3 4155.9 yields 7.04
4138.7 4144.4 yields 7.15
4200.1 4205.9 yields 6.95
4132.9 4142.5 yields 7.04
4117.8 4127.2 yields 6.78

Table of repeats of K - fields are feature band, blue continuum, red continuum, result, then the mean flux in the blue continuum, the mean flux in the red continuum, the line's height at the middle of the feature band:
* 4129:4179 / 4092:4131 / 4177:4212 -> -0.08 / 6.03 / 6.98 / 6.52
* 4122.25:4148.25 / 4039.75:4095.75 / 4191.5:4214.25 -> -0.01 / 6.81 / 6.98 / 6.89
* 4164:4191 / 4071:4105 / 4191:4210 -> -0.03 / 6.09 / 6.97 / 6.79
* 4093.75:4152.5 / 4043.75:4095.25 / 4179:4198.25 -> 0.08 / 6.8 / 6.97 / 6.88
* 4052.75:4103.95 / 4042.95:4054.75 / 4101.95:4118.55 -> 0.01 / 7.06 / 5.85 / 6.48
